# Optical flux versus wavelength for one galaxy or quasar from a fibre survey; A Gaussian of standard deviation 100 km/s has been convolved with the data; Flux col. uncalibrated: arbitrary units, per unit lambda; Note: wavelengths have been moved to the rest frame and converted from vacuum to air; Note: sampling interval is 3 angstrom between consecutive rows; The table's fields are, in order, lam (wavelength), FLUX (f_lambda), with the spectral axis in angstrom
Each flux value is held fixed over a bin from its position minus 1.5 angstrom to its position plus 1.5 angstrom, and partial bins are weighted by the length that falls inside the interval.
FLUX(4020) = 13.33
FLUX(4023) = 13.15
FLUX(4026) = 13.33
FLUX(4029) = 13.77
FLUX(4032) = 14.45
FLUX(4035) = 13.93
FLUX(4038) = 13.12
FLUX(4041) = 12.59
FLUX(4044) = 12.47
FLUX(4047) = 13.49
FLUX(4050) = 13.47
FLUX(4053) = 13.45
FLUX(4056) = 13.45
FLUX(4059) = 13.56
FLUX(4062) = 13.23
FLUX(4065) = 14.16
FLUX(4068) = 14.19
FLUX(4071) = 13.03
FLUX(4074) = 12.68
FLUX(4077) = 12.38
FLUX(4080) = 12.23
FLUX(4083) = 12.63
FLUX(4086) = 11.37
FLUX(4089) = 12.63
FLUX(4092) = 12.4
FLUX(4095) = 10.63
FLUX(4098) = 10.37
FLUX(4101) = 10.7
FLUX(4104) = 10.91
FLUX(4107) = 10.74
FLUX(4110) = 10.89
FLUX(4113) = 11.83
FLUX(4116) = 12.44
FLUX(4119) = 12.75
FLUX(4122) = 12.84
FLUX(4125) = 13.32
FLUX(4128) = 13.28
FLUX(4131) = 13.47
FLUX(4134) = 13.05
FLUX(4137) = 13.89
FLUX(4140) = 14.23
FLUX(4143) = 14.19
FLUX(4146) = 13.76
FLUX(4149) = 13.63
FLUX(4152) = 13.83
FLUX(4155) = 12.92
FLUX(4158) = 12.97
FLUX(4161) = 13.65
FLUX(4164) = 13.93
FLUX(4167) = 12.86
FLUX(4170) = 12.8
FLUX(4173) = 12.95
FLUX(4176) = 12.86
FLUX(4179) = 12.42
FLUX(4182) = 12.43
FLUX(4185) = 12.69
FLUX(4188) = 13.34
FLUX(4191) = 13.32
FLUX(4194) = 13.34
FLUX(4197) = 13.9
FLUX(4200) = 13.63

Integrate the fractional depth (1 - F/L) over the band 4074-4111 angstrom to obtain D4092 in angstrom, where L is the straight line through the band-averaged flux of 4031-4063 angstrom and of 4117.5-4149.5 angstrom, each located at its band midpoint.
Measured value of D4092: 5.2 angstrom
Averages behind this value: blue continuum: 13.4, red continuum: 13.5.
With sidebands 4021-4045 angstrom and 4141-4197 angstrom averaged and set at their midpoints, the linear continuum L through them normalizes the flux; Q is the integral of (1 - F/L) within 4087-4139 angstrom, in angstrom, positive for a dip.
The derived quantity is 4.5 angstrom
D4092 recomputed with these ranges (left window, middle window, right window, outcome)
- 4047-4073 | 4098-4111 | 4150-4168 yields 2.6 angstrom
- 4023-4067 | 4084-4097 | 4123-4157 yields 1.7 angstrom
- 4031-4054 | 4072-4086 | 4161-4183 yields 0.9 angstrom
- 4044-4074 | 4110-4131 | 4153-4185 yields 0.8 angstrom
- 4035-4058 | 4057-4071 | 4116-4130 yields -0.6 angstrom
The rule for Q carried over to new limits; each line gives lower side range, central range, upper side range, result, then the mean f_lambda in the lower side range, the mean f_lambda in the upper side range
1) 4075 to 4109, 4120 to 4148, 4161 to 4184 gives -2.9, 11.6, 12.9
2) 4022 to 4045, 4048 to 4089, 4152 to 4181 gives 0.7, 13.4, 13.1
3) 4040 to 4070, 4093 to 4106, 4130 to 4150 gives 2.7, 13.4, 13.8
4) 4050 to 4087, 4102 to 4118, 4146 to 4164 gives 2.3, 13.1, 13.5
